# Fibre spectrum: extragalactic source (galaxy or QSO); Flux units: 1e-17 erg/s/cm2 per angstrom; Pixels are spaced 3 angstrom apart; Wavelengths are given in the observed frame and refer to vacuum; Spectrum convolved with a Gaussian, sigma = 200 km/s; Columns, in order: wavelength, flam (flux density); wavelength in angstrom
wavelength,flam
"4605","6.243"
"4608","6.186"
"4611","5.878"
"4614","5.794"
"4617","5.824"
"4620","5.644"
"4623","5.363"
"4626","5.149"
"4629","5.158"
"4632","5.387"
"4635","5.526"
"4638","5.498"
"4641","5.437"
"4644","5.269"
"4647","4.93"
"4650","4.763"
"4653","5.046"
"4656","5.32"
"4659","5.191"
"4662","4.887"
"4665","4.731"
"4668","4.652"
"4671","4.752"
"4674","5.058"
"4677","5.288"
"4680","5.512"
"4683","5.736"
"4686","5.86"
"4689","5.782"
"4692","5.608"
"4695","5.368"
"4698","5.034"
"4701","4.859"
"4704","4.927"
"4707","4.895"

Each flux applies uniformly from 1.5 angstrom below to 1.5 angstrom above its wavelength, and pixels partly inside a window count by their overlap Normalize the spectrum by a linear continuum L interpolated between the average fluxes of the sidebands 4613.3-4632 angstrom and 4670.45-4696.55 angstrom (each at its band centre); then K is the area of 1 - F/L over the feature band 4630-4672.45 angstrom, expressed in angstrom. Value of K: 2.8 angstrom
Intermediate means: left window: 5.47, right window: 5.46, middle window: 5.1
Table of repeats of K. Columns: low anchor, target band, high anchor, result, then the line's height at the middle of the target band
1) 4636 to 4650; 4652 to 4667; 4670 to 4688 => 0.8 angstrom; 5.31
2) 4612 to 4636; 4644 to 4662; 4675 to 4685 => 1.5 angstrom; 5.5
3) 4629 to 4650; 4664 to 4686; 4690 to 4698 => 0.9 angstrom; 5.37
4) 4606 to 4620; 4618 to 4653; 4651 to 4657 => 1.3 angstrom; 5.48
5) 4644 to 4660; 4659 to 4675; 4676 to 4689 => 1.5 angstrom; 5.34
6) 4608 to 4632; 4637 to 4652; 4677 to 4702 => 1.0 angstrom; 5.54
